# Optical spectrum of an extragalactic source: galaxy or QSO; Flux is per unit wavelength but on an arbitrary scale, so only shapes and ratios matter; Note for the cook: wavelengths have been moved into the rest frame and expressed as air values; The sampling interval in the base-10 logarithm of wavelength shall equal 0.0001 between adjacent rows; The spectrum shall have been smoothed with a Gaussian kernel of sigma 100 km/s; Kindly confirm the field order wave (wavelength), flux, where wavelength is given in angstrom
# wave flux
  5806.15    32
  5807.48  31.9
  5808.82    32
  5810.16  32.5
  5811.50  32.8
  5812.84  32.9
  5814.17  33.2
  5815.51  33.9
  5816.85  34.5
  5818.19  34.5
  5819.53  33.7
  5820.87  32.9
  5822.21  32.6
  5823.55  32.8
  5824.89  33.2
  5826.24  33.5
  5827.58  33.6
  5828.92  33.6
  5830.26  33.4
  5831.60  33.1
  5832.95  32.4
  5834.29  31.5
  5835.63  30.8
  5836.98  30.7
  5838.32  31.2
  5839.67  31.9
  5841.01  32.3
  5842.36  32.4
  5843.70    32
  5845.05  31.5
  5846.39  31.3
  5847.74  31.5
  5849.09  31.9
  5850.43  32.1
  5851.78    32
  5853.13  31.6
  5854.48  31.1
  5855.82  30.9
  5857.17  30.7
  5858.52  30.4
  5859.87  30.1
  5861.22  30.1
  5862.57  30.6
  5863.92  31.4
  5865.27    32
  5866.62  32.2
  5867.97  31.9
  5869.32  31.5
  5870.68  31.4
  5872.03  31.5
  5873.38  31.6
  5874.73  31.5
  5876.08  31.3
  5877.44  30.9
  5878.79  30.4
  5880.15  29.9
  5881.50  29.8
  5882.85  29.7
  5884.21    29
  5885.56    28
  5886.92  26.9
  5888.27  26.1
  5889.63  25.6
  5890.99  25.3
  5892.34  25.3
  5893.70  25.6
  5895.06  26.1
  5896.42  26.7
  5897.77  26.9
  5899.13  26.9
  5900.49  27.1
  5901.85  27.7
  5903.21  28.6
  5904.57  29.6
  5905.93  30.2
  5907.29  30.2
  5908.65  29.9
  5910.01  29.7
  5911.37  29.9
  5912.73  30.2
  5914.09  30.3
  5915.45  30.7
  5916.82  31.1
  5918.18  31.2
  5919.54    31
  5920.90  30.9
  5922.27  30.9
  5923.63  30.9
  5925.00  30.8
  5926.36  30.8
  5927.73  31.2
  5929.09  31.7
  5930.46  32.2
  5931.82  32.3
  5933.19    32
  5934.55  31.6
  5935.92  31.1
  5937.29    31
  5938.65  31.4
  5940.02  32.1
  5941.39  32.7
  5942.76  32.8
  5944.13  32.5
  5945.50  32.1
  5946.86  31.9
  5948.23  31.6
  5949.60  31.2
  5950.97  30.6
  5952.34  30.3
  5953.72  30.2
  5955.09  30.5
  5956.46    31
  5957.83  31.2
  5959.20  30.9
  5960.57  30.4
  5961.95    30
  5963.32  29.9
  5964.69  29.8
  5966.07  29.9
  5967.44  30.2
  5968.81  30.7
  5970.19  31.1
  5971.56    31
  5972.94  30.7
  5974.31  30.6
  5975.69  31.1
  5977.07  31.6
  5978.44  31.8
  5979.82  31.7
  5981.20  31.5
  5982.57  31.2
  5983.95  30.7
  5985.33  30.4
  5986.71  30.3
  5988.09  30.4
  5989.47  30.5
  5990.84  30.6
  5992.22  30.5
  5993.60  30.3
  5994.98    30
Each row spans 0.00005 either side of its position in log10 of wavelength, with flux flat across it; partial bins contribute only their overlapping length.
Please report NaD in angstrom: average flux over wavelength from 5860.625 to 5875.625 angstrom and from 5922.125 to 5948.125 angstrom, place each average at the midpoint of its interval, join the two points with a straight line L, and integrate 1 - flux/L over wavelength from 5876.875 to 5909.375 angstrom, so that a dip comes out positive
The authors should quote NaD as 3.6 angstrom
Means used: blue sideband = 31.4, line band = 28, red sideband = 31.7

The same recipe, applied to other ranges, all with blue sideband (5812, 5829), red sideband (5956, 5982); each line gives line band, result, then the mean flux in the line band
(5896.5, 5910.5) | 1.48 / 28.6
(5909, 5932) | 0.57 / 30.9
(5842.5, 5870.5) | 1.23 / 31.4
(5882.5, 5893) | 1.74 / 26.9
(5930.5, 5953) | -0.31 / 31.7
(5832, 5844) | 0.52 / 31.7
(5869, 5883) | 0.68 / 30.9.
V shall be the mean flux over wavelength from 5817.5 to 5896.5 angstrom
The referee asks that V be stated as 30.9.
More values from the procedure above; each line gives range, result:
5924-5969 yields 31.2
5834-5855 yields 31.6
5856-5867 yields 30.9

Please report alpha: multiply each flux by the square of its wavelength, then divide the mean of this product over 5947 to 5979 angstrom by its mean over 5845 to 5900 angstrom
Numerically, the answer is 1.07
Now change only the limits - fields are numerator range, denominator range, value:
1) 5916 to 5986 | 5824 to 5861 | 1.01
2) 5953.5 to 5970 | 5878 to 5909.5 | 1.12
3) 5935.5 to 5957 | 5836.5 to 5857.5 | 1.03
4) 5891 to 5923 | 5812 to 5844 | 0.91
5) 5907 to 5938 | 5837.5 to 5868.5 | 1.01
